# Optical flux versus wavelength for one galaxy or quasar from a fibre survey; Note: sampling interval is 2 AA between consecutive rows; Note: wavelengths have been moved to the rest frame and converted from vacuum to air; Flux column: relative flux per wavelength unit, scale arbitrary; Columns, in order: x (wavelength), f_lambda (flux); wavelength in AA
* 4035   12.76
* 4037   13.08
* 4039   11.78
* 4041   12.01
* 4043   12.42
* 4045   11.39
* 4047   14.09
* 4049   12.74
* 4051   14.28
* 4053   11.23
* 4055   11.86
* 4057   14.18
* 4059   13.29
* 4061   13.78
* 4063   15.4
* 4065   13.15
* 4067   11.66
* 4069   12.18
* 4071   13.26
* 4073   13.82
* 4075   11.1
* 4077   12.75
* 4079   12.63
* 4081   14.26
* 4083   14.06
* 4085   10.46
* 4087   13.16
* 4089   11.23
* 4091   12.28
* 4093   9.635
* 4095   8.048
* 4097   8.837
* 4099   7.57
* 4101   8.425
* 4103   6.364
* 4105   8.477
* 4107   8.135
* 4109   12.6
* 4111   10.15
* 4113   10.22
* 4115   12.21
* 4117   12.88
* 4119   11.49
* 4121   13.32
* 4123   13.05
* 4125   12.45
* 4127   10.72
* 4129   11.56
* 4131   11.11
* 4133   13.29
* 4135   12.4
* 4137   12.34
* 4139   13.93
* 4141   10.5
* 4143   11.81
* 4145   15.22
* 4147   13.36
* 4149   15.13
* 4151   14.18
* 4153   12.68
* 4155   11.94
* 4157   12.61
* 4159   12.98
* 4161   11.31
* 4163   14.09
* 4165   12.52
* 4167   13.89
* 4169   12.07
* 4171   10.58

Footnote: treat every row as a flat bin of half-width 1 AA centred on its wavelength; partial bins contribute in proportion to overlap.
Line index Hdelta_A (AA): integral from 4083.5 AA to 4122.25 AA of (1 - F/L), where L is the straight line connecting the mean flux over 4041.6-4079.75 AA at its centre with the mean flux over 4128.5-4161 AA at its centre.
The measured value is 7.5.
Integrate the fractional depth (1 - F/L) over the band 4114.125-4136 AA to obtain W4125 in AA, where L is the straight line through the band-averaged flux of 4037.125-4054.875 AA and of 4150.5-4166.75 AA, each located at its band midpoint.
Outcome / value 0.8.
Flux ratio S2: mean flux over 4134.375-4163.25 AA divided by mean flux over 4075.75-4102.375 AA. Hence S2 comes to 1.18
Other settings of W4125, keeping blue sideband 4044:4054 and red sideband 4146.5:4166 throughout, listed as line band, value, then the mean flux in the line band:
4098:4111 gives 4.2 AA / 8.71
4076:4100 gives 3.0 AA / 11.2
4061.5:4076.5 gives -0.2 AA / 13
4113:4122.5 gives 0.5 AA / 12.3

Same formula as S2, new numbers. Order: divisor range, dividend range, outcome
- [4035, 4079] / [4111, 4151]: 0.97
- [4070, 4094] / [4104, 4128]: 0.91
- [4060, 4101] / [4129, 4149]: 1.07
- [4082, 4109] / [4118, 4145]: 1.25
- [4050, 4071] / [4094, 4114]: 0.68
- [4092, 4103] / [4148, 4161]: 1.58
